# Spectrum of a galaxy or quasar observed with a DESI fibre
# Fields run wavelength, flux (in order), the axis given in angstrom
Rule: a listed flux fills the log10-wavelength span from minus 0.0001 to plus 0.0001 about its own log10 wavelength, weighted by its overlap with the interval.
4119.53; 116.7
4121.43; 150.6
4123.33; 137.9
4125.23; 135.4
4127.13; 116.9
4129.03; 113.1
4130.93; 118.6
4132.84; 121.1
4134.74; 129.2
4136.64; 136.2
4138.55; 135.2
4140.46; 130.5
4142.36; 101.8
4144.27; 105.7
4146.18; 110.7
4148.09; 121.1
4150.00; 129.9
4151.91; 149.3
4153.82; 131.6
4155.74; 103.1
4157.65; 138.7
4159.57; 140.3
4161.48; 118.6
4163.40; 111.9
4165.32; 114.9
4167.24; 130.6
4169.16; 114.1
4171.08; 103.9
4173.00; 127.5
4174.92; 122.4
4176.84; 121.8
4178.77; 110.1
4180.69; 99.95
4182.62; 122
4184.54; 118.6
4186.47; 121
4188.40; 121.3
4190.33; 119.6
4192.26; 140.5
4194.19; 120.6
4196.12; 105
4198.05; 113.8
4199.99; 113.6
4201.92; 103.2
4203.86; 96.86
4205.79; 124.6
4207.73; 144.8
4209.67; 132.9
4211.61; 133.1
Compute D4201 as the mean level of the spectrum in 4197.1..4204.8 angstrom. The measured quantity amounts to 107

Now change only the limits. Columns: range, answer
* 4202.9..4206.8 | 111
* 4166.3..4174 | 119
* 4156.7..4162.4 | 133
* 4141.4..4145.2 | 104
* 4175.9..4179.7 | 116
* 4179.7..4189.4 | 117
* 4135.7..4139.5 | 136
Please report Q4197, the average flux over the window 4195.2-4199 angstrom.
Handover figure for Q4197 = 110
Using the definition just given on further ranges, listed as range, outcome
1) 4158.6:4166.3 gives 121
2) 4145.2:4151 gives 121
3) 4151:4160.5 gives 132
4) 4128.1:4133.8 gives 118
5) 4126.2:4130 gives 115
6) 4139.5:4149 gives 114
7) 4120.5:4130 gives 131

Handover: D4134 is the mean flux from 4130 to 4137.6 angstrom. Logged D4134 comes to 126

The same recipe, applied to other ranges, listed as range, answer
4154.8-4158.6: 121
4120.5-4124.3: 144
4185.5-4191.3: 121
